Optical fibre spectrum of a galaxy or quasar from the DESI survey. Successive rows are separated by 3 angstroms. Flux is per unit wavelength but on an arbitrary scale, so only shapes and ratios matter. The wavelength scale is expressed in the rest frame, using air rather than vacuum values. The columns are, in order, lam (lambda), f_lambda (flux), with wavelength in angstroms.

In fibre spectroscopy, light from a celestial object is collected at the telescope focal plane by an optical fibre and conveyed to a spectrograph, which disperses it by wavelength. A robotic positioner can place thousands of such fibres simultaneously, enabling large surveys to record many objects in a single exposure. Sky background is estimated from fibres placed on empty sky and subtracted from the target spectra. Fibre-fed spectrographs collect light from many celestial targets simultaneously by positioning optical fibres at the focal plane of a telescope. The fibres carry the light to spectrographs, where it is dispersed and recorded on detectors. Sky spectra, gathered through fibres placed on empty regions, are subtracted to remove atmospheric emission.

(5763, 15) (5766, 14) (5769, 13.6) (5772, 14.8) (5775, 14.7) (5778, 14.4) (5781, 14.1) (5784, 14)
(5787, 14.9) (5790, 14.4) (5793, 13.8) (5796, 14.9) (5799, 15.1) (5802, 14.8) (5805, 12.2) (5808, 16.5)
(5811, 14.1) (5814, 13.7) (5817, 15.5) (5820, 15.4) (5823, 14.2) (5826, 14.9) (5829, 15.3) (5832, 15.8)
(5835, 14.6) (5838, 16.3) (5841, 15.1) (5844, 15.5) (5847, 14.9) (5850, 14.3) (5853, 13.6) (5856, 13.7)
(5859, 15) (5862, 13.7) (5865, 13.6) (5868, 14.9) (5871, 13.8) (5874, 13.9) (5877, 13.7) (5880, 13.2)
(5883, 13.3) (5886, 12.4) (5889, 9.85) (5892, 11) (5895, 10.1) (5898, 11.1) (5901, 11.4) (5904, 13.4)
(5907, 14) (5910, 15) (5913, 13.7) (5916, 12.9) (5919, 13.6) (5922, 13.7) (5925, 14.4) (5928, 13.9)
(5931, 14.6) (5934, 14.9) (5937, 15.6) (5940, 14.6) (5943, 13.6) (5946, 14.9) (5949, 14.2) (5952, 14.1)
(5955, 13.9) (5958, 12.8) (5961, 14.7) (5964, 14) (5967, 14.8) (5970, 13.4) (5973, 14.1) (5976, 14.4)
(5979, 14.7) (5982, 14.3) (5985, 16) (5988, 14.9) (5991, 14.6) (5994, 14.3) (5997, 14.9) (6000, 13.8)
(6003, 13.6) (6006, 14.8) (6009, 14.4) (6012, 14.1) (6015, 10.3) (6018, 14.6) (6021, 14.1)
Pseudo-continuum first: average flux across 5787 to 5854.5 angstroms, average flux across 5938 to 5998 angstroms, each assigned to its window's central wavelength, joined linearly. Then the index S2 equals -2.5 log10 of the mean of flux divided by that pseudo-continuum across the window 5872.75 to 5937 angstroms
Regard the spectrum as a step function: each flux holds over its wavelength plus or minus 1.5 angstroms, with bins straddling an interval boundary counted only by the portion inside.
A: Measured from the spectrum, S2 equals 0.11 mag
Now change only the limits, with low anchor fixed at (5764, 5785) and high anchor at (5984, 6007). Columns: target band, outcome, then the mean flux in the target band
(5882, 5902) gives 0.27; 11.3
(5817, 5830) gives -0.05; 15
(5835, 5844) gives -0.08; 15.5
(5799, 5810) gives -0.02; 14.6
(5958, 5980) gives 0.03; 14.2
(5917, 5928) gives 0.05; 13.9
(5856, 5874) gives 0.02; 14.1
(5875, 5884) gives 0.08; 13.4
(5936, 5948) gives -0.01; 14.6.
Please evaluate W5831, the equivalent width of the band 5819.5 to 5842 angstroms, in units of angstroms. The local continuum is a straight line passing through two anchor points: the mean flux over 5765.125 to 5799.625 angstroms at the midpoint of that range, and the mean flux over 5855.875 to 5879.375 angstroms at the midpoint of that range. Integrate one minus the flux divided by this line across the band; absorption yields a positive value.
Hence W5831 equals -1.6 angstroms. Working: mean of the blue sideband 14.4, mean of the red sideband 14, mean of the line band 15.2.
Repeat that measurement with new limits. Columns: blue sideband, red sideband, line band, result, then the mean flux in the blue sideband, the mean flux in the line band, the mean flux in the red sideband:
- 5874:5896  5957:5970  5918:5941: -2.11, 12.1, 14.4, 14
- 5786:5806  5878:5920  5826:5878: -4.86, 14.3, 14.6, 12.5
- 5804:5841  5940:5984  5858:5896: 4.33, 14.9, 13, 14.2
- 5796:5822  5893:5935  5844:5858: -0.18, 14.7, 14.3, 13.3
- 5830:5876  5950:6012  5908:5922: 0.64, 14.6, 13.8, 14.3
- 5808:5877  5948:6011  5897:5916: 1.78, 14.6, 13.1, 14.3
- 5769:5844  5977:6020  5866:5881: 0.66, 14.7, 13.9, 14.2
